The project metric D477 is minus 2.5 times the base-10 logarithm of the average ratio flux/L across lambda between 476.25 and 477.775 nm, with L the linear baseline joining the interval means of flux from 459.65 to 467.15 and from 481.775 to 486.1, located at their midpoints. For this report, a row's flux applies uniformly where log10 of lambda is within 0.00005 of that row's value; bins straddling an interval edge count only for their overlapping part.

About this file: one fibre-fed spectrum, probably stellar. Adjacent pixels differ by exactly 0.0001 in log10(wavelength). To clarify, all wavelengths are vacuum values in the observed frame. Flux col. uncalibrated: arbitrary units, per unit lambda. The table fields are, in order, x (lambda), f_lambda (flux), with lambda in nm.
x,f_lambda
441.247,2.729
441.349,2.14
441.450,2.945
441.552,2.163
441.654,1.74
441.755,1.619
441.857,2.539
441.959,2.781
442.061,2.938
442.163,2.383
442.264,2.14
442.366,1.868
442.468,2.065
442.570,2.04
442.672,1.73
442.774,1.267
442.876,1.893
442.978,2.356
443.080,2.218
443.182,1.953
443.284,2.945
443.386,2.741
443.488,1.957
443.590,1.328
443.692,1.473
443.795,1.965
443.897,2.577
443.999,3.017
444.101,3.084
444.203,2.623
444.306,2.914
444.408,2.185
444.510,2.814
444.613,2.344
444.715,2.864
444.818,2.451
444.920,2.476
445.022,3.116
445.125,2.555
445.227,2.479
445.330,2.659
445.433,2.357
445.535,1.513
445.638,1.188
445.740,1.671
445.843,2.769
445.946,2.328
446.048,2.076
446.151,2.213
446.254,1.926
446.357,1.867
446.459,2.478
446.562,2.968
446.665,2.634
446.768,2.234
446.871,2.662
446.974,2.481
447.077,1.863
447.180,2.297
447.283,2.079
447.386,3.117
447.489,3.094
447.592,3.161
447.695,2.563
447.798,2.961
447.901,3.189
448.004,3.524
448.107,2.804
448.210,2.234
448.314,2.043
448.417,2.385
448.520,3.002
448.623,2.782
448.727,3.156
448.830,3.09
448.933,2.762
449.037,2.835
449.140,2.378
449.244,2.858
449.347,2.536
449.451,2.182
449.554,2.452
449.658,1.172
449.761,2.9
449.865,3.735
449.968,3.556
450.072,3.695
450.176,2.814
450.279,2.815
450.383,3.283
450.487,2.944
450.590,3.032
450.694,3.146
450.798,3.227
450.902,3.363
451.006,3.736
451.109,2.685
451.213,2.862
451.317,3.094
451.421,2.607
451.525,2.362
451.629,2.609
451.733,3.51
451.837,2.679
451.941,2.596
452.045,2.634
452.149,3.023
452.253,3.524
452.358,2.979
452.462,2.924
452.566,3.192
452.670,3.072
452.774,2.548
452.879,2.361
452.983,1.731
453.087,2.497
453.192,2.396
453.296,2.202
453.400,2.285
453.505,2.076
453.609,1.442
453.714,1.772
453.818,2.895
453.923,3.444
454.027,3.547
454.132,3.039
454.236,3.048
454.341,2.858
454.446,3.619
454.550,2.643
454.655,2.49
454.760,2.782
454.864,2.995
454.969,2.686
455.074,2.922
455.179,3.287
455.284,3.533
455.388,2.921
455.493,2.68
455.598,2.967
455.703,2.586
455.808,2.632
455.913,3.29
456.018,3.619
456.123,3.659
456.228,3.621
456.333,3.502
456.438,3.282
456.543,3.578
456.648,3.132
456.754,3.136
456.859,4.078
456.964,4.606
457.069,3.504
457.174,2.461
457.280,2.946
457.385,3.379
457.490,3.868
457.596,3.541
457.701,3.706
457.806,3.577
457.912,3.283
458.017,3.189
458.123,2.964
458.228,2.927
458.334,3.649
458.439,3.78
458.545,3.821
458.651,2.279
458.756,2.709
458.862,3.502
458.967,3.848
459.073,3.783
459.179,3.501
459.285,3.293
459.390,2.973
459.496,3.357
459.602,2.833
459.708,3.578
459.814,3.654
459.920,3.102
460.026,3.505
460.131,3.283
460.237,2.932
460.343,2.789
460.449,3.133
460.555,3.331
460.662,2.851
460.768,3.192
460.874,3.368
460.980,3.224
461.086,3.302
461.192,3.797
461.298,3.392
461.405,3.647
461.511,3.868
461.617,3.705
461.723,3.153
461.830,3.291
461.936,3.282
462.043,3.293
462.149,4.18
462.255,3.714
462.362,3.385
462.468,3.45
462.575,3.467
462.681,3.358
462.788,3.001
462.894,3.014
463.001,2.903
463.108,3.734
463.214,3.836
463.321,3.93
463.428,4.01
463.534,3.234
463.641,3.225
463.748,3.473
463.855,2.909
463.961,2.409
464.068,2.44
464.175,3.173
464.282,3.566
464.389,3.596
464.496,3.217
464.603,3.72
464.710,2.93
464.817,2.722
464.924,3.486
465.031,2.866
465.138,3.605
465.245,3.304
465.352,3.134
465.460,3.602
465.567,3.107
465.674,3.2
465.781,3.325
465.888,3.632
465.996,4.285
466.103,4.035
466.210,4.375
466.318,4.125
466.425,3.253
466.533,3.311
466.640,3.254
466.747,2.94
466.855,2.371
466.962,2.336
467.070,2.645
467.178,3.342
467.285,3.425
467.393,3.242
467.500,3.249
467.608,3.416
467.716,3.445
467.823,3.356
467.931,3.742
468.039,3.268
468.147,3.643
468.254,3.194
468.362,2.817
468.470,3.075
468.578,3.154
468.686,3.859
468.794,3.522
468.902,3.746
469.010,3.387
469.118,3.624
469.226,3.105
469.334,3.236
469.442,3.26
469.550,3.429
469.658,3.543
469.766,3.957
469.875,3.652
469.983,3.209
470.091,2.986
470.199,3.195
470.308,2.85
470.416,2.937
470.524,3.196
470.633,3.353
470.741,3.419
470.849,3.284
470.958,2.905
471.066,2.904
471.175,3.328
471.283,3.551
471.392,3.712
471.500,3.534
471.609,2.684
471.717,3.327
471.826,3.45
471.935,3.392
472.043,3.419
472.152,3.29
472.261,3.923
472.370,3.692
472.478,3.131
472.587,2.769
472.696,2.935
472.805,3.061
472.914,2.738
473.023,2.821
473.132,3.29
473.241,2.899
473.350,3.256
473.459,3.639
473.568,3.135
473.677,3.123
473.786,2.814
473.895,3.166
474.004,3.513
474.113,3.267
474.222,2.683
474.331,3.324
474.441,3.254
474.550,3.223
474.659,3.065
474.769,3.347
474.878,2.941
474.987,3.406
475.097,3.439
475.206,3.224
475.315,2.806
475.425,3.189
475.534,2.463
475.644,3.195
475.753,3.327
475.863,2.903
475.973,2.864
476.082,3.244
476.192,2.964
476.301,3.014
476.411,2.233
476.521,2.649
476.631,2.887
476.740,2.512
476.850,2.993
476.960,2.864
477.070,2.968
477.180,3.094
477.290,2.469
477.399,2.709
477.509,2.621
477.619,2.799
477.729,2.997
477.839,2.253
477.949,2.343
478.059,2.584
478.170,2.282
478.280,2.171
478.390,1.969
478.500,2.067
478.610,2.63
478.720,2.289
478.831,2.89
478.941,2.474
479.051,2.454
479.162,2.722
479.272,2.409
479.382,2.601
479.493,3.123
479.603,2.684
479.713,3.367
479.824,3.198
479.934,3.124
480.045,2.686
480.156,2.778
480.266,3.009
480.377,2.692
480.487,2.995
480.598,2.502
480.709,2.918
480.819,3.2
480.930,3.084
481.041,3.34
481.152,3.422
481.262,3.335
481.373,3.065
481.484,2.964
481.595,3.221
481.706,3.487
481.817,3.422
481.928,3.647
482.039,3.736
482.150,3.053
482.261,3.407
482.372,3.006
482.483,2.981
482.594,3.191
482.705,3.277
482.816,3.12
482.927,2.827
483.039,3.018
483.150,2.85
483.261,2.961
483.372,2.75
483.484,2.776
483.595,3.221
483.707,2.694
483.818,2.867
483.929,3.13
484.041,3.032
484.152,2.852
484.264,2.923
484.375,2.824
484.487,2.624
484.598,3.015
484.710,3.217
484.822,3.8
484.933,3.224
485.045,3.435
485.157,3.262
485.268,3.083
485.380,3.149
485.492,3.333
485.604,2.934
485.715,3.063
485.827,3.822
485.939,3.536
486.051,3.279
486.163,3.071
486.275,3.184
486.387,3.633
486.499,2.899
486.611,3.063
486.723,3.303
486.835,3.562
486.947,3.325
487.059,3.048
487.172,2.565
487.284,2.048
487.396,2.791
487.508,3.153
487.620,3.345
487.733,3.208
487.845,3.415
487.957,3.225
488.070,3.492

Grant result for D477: 0.16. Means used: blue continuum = 3.33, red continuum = 3.14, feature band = 2.77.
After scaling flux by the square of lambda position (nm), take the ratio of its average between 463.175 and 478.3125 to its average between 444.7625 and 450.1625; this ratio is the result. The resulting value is 1.4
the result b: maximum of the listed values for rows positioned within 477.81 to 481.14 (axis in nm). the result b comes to 3.367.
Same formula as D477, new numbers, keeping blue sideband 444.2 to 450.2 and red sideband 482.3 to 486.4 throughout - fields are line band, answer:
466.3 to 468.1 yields -0.123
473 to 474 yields -0.074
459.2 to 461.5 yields -0.186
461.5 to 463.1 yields -0.215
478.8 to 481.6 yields 0.042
